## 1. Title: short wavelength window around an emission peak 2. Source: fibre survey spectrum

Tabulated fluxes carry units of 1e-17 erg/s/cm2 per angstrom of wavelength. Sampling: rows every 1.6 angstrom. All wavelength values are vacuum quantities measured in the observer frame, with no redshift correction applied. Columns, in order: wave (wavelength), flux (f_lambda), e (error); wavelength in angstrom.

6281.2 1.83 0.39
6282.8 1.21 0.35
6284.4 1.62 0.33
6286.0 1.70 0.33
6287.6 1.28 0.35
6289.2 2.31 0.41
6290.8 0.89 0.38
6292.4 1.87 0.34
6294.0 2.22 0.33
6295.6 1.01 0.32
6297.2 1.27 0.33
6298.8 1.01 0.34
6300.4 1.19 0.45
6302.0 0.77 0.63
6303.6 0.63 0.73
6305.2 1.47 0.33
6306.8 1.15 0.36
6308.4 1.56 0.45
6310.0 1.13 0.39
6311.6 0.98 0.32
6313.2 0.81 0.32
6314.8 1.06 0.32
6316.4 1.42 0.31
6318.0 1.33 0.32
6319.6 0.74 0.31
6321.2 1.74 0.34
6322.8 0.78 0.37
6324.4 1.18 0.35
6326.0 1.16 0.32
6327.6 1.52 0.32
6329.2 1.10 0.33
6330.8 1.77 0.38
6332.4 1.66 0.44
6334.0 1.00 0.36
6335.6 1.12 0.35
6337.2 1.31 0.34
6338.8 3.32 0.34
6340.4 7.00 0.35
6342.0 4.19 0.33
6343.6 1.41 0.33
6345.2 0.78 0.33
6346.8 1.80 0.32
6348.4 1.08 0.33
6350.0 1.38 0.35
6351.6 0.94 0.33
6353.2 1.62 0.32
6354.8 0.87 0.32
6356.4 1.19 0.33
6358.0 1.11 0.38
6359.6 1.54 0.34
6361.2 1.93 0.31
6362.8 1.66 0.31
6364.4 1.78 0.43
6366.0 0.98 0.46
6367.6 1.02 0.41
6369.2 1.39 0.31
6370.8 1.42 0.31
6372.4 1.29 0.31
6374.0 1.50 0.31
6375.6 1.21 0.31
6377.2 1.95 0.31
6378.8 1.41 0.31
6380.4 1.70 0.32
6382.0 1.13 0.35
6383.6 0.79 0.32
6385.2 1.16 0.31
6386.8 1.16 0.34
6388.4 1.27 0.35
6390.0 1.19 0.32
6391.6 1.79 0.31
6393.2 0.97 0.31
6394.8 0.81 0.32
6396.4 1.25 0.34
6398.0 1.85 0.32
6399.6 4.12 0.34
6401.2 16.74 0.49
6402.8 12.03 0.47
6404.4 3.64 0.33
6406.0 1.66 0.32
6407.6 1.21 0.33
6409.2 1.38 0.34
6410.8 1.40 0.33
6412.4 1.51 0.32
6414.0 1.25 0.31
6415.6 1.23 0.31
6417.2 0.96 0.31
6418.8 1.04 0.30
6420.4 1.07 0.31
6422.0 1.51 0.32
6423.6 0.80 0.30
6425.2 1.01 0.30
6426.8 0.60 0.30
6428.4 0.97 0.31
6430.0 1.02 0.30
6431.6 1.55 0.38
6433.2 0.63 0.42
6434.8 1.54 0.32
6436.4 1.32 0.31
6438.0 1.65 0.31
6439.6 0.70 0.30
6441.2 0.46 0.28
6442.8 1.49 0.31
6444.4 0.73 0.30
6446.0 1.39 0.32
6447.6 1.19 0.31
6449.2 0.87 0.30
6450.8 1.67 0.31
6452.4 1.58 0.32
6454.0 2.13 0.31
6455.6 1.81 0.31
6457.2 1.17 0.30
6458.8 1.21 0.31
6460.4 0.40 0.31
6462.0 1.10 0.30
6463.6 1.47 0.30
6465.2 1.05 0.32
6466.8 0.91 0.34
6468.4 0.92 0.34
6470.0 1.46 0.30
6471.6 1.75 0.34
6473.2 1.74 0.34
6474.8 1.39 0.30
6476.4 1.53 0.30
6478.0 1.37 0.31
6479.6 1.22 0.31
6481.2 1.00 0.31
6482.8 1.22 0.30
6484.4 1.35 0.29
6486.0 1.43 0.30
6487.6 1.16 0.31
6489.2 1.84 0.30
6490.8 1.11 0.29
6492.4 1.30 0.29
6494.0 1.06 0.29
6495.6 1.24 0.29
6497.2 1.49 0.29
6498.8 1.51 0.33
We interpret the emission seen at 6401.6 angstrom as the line [O III] 5007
